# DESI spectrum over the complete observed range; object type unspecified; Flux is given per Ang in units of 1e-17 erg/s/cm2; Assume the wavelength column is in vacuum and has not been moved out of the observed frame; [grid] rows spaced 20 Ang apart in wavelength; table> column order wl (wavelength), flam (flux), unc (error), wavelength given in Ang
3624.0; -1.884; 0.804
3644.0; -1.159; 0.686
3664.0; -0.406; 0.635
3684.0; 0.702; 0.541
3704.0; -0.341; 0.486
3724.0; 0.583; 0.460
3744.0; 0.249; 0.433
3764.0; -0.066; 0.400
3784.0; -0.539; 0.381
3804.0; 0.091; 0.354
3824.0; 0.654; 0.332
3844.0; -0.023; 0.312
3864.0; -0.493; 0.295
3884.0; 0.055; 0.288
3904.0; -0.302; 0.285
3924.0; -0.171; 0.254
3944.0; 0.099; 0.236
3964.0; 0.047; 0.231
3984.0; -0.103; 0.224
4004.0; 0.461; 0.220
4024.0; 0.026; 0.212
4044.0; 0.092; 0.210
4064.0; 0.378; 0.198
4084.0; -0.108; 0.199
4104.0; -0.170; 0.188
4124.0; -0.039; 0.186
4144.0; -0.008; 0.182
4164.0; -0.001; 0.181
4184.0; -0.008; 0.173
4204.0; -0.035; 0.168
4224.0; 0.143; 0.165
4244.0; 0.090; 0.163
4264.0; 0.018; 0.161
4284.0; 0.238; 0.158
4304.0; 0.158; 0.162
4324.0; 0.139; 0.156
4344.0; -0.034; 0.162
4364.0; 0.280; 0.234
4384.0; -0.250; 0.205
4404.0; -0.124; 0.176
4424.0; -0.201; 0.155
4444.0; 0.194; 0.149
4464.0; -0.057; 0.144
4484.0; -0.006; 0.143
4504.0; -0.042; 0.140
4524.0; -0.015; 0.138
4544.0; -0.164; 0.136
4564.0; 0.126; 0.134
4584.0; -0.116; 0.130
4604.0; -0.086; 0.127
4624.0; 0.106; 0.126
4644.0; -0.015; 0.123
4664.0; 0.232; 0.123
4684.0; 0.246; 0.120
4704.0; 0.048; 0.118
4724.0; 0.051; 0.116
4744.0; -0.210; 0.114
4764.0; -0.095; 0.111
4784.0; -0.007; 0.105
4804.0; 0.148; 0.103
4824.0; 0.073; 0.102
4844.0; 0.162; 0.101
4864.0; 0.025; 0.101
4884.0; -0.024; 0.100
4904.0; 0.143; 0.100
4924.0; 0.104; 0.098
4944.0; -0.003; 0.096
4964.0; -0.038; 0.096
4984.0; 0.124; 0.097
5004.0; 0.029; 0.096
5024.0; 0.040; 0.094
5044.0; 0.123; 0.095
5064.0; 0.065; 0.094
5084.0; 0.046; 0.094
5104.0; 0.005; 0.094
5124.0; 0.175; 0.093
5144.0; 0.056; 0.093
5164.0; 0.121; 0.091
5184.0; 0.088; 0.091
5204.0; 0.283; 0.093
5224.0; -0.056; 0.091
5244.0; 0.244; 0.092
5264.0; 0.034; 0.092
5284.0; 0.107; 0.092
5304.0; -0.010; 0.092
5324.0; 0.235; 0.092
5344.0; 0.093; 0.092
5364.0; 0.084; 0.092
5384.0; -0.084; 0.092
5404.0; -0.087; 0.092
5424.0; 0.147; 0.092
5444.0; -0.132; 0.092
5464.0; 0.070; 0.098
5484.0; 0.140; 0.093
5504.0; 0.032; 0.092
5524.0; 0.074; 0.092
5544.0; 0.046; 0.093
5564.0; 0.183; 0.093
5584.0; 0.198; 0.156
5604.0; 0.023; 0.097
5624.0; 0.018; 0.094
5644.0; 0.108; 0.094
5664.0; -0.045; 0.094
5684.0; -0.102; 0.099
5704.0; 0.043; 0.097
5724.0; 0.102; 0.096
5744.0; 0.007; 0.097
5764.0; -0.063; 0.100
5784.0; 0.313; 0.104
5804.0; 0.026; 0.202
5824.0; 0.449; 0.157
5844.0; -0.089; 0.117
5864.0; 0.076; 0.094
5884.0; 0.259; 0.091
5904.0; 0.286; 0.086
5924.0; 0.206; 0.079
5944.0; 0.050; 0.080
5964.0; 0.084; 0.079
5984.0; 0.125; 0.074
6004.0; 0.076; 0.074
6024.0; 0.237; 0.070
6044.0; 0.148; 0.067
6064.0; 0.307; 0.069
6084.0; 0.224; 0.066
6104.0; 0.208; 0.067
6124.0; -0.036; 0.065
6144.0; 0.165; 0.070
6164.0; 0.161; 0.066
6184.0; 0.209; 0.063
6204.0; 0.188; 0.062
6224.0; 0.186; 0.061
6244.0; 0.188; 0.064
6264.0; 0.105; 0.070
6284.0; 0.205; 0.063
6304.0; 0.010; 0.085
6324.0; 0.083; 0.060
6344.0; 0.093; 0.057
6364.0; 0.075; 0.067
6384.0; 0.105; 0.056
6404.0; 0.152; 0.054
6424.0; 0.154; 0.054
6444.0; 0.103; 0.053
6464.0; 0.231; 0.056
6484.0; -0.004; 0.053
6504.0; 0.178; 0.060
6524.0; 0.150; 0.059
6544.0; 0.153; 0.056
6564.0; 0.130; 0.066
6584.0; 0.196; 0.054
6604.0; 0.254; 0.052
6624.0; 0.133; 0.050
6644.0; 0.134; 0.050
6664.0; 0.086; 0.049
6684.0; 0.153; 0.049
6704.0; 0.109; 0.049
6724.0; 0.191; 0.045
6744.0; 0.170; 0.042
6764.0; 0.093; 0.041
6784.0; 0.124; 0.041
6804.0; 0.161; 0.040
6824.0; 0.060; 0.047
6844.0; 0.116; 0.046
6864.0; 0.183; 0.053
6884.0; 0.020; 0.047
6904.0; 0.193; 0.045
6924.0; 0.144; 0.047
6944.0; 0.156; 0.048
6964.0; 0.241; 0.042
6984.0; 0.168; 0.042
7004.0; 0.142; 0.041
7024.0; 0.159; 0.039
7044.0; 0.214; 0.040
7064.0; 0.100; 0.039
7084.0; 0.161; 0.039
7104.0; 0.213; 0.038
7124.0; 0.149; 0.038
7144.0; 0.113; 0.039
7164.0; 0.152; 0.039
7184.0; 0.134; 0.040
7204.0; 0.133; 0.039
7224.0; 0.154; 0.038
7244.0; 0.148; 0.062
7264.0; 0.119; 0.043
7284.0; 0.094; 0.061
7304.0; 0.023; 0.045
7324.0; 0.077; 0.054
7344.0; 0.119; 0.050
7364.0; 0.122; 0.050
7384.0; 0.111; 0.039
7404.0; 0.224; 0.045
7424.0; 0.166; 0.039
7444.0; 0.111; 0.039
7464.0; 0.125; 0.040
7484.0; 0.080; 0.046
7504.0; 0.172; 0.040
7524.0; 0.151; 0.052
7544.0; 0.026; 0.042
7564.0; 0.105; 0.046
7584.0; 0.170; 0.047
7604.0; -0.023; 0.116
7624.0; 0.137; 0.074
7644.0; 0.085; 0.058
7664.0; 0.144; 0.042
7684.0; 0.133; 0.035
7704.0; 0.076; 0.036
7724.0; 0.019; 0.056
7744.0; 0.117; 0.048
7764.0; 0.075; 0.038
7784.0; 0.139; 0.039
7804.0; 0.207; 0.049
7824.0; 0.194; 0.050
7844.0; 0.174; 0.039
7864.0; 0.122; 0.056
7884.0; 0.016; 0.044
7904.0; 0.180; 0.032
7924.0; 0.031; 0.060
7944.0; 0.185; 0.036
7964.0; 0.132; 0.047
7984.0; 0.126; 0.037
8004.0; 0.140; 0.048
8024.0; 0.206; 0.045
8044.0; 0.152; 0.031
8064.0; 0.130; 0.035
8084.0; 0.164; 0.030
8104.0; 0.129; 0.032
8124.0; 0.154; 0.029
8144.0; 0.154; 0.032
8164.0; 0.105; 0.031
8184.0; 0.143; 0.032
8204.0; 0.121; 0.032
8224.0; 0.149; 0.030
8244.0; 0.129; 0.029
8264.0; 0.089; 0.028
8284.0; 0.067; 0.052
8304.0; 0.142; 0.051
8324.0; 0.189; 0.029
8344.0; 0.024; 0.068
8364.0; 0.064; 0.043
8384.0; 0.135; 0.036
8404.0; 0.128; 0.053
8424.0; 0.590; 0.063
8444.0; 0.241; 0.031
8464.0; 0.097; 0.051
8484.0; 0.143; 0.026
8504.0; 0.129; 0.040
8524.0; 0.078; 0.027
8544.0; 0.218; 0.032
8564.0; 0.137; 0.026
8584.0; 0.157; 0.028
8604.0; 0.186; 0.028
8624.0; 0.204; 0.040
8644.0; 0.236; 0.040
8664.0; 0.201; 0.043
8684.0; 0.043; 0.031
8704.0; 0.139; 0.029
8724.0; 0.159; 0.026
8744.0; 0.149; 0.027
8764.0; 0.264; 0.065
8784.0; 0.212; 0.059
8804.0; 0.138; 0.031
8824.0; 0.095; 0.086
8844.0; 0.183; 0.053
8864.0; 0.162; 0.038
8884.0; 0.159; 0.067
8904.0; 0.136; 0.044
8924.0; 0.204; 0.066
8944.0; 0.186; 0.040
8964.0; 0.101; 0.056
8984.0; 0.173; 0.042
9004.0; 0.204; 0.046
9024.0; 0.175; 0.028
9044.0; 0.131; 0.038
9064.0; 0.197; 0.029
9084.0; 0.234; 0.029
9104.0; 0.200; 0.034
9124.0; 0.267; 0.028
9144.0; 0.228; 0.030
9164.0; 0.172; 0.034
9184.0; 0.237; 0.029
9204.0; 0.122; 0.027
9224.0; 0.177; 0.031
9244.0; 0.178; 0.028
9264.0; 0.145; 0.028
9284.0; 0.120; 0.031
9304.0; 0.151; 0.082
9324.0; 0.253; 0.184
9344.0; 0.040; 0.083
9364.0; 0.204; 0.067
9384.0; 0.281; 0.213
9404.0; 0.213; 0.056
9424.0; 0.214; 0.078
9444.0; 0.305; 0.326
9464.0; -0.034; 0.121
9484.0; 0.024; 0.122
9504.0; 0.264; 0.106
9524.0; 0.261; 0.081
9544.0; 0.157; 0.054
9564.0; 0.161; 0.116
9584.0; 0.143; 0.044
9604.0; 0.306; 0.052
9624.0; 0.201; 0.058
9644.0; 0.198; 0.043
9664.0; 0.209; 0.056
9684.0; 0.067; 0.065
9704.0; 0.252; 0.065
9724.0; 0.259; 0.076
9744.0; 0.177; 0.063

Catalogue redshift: 1.261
